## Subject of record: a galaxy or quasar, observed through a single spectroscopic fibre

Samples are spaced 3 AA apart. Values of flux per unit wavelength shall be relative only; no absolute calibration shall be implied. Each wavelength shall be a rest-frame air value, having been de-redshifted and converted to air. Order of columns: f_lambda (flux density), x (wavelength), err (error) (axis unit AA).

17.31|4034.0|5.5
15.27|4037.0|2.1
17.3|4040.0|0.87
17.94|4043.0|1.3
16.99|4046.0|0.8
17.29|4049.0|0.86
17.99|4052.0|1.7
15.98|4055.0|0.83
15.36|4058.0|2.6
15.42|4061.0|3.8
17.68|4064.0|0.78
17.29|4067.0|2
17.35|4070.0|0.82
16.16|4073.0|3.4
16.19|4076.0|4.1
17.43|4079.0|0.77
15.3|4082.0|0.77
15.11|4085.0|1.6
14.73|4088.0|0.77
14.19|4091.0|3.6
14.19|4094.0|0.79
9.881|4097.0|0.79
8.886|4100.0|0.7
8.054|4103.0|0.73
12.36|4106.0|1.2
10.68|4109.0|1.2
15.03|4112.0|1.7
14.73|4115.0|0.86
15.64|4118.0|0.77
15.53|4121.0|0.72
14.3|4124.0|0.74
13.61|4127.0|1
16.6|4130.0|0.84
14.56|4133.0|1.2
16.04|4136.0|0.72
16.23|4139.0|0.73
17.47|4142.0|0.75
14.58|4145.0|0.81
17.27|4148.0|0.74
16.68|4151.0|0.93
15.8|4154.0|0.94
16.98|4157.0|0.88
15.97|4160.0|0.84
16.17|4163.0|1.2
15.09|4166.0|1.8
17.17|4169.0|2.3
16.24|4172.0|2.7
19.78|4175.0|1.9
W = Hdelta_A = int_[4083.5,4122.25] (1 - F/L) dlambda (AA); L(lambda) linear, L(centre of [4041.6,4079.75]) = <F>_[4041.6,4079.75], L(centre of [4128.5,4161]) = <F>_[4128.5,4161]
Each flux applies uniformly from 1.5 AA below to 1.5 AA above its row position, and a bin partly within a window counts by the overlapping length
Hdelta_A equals 8.3 AA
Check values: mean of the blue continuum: 16.8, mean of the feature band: 13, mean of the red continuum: 16.2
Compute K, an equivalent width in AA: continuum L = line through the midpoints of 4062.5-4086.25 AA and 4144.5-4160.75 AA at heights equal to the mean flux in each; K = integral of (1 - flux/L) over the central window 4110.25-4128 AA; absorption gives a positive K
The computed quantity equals 1.78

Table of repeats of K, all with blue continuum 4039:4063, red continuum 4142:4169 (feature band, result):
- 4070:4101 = 4.0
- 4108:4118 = 1.5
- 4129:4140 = 0.3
